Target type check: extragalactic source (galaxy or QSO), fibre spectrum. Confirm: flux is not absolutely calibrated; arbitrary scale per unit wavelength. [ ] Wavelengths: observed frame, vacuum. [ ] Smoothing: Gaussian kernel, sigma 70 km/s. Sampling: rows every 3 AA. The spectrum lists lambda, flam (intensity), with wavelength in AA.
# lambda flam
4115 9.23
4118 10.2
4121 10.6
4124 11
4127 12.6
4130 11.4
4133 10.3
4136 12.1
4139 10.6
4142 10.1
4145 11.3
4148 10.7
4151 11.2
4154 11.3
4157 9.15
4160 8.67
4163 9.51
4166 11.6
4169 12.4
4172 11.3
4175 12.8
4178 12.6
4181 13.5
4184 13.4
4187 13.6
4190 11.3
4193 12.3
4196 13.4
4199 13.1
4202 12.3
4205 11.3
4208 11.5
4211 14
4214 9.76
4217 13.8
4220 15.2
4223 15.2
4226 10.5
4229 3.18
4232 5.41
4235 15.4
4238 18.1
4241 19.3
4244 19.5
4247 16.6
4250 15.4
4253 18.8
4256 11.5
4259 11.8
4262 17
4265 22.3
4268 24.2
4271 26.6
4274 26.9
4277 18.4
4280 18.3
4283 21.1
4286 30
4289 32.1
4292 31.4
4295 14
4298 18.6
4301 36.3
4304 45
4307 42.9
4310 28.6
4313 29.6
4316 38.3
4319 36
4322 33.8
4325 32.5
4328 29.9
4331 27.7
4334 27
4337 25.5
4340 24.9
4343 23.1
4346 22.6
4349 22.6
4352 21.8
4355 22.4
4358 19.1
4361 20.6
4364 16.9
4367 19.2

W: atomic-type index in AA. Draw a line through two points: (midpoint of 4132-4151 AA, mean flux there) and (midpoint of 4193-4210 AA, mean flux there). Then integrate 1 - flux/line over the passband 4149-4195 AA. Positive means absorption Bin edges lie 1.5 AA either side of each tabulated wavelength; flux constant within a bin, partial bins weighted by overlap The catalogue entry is 0.0 AA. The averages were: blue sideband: 10.9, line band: 11.7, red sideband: 12.4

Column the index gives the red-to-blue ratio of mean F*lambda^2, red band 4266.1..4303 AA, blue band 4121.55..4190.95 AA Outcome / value 2.34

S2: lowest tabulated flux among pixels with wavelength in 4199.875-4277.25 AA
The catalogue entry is 3.18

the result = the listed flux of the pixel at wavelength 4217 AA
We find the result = 13.8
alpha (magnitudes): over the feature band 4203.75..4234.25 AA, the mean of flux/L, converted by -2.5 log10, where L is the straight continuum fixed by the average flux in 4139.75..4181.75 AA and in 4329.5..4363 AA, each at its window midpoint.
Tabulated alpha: 0.32 mag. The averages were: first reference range 11.1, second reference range 23.3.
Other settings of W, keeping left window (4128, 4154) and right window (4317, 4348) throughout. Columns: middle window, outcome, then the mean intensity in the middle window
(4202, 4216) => 4.4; 11.8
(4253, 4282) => 3.7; 19.6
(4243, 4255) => 2.0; 17.2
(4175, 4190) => 1.8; 13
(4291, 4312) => -4.3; 30.9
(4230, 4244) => 3.6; 14.7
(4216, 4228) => 3.3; 13.2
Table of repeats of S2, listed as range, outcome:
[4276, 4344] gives 14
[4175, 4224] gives 9.76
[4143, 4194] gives 8.67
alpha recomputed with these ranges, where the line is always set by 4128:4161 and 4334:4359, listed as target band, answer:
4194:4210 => 0.15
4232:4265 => 0.06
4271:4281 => -0.18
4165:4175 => 0.03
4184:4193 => 0.07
